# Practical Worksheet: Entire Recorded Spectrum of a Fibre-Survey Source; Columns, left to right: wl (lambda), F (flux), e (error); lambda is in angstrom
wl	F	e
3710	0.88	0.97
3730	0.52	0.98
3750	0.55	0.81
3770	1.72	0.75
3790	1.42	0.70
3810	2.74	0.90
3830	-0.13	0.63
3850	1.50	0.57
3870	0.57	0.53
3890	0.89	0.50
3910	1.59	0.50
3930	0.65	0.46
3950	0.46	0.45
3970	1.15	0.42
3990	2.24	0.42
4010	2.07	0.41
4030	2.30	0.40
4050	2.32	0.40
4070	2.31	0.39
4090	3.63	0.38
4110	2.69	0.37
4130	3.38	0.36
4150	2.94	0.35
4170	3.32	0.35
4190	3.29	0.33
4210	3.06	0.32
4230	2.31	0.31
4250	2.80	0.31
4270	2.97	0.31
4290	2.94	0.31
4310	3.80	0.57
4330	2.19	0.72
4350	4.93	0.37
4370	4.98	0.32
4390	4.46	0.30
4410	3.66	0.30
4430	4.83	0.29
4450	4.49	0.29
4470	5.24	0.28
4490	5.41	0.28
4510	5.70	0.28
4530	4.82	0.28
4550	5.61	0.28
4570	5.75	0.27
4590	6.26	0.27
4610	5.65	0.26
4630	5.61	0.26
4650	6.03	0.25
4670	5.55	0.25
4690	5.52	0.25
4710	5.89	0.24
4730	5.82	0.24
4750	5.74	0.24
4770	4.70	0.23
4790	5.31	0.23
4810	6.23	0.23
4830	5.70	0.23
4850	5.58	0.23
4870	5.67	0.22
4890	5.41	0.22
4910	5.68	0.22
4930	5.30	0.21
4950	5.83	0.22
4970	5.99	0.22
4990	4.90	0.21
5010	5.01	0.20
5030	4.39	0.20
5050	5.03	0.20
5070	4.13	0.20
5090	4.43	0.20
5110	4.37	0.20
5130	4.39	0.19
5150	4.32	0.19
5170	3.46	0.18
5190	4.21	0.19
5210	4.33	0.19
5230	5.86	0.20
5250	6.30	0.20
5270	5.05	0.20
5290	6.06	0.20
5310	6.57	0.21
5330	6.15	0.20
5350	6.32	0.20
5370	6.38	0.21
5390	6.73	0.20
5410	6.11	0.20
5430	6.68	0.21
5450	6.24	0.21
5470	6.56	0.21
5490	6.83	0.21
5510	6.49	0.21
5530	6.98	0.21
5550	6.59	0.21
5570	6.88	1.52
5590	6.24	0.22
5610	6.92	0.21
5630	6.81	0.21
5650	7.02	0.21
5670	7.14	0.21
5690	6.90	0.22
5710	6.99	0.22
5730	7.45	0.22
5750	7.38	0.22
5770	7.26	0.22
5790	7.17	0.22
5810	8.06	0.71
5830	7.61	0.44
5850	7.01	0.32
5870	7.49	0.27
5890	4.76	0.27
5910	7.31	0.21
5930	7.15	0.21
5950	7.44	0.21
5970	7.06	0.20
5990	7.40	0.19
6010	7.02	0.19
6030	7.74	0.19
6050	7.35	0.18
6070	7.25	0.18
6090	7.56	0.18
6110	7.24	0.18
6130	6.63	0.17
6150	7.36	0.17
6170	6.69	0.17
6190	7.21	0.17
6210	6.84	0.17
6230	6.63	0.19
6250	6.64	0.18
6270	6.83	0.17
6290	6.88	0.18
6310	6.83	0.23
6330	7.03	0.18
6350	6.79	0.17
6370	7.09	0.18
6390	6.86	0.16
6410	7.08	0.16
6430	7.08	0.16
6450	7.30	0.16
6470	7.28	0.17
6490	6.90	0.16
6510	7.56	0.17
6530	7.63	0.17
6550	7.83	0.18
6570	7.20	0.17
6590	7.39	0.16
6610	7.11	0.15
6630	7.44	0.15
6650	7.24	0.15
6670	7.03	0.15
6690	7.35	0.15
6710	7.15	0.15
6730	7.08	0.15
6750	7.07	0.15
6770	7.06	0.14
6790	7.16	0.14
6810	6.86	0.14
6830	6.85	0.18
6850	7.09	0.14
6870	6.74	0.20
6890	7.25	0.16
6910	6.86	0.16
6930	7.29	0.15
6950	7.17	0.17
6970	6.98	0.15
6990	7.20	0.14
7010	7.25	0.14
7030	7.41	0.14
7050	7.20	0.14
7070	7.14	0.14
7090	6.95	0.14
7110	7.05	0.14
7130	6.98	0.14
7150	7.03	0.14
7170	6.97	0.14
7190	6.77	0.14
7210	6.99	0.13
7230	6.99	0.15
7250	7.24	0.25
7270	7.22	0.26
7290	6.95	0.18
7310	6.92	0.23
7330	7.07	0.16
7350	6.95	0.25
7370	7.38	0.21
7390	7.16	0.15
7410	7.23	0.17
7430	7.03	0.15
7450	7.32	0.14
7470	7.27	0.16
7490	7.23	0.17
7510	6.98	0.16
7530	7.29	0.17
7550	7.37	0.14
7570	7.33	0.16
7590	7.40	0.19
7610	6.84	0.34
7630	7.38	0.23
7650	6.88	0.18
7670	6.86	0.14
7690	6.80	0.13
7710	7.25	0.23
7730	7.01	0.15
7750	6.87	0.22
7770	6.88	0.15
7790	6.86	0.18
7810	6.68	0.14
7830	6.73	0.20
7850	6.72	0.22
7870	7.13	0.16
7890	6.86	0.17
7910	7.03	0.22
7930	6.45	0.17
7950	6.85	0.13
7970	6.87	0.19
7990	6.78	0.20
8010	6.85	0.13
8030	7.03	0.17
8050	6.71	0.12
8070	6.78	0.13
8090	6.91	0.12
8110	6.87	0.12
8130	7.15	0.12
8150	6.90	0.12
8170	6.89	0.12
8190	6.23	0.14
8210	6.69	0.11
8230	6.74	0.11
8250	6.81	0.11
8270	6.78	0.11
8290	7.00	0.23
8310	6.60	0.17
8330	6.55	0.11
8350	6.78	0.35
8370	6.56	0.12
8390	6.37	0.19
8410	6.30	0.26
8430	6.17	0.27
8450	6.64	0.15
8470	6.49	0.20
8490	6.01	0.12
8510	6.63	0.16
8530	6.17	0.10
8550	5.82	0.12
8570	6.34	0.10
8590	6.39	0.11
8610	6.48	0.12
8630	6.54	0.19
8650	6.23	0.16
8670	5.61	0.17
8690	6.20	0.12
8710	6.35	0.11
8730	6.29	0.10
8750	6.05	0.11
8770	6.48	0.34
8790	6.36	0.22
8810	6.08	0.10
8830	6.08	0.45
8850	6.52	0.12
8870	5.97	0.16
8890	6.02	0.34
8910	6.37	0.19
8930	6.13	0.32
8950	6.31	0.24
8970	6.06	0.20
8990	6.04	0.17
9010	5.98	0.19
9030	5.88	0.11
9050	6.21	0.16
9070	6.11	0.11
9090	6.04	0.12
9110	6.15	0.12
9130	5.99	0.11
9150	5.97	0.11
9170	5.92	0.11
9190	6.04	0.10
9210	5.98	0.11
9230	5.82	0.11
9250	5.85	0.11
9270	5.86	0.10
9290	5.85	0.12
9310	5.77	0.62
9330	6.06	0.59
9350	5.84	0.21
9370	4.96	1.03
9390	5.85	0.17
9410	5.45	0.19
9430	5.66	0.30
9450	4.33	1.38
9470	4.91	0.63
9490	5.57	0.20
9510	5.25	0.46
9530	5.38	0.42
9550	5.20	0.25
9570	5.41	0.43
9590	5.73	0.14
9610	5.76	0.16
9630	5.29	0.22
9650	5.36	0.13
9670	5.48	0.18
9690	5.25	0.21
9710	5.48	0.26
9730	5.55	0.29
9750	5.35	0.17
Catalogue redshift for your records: 0.00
